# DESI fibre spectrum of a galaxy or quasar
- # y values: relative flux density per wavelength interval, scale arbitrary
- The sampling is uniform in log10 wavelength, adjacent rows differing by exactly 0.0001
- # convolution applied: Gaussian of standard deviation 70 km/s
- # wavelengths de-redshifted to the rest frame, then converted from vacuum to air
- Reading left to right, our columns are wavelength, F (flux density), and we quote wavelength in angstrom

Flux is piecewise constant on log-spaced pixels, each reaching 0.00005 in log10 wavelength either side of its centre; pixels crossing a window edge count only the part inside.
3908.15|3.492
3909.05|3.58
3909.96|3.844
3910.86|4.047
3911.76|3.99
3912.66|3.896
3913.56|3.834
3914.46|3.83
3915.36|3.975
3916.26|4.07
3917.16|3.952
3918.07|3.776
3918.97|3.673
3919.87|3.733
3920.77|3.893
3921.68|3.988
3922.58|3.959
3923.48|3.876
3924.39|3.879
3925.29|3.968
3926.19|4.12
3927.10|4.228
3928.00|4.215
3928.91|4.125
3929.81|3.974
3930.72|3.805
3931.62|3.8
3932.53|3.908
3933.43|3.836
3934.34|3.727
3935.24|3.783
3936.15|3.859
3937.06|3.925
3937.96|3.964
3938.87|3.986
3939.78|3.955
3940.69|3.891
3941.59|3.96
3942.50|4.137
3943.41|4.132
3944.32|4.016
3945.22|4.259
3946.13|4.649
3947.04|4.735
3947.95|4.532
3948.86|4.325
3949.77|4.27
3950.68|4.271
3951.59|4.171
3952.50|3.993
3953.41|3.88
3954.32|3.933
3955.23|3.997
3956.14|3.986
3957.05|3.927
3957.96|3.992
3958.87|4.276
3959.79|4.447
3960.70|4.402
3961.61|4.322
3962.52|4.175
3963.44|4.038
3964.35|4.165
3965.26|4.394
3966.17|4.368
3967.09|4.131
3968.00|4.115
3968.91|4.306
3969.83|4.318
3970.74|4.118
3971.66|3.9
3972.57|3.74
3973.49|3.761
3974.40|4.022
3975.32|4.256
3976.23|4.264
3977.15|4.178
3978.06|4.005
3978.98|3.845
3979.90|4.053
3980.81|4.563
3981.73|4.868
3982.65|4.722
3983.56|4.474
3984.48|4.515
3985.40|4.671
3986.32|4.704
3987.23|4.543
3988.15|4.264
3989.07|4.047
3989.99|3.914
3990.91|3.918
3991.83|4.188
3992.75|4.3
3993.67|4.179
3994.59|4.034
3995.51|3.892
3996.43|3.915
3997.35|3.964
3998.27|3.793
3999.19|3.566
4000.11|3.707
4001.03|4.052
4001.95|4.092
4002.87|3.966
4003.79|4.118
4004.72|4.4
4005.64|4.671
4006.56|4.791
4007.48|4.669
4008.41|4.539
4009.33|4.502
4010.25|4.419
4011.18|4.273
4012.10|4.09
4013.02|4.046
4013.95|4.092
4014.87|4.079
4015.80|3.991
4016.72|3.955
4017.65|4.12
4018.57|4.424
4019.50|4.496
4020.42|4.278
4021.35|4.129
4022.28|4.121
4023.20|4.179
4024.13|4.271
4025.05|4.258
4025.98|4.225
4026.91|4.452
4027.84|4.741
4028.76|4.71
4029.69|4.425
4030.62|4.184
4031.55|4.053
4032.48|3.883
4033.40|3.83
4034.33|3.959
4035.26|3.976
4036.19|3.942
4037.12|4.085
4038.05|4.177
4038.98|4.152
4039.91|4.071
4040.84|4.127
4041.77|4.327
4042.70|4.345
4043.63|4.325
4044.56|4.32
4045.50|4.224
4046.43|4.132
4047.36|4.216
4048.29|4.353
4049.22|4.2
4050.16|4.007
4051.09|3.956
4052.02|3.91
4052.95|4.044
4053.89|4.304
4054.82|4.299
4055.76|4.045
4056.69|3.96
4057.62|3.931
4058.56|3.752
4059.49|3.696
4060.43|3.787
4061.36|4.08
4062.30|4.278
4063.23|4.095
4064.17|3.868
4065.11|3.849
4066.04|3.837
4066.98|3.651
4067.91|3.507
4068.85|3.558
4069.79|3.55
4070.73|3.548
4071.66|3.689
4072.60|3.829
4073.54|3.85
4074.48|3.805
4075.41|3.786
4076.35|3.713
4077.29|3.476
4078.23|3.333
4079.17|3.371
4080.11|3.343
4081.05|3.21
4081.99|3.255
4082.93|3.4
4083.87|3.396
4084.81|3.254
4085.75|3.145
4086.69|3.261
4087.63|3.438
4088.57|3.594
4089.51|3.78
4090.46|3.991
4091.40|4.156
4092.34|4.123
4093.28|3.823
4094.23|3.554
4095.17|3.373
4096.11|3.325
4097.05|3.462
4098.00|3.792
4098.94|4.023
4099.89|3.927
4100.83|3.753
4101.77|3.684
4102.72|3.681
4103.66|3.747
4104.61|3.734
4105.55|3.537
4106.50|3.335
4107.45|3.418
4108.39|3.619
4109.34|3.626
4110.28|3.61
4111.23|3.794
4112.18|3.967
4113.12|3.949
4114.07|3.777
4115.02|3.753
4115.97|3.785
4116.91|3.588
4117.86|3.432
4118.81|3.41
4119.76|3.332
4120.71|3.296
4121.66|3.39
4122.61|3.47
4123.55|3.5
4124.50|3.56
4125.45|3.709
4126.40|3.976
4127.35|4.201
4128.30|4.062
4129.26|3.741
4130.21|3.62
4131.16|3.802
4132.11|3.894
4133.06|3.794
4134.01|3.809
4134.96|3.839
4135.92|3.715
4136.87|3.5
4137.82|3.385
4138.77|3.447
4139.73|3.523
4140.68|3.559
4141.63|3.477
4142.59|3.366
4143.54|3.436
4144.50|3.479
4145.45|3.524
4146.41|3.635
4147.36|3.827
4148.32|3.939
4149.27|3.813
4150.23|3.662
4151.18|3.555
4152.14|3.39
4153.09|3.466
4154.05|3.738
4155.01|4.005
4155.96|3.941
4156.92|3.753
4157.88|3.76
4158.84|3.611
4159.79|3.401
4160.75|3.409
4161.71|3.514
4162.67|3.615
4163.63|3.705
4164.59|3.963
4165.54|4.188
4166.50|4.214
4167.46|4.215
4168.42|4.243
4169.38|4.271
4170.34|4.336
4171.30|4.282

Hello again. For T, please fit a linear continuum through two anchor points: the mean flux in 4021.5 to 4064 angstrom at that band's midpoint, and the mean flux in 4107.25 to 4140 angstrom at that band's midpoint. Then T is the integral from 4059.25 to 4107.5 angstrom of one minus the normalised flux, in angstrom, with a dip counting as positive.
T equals 3.1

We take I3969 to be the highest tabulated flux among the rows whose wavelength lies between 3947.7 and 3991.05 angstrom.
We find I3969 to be 4.868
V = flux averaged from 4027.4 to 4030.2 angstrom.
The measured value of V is 4.62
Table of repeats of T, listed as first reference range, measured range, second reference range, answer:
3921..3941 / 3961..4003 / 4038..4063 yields -1.5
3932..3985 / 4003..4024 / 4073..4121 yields -1.9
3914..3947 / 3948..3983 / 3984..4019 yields -0.8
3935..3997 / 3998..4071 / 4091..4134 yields -3.1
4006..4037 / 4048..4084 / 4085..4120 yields 1.3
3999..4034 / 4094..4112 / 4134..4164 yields 0.9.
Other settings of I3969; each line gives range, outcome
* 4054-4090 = 4.299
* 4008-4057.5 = 4.741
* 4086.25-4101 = 4.156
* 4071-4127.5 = 4.201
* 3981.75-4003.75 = 4.722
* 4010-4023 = 4.496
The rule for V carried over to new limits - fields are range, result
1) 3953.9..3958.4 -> 3.97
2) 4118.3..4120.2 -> 3.37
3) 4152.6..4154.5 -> 3.6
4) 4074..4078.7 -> 3.62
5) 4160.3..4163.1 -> 3.51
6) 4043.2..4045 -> 4.33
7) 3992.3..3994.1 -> 4.24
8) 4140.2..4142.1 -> 3.53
